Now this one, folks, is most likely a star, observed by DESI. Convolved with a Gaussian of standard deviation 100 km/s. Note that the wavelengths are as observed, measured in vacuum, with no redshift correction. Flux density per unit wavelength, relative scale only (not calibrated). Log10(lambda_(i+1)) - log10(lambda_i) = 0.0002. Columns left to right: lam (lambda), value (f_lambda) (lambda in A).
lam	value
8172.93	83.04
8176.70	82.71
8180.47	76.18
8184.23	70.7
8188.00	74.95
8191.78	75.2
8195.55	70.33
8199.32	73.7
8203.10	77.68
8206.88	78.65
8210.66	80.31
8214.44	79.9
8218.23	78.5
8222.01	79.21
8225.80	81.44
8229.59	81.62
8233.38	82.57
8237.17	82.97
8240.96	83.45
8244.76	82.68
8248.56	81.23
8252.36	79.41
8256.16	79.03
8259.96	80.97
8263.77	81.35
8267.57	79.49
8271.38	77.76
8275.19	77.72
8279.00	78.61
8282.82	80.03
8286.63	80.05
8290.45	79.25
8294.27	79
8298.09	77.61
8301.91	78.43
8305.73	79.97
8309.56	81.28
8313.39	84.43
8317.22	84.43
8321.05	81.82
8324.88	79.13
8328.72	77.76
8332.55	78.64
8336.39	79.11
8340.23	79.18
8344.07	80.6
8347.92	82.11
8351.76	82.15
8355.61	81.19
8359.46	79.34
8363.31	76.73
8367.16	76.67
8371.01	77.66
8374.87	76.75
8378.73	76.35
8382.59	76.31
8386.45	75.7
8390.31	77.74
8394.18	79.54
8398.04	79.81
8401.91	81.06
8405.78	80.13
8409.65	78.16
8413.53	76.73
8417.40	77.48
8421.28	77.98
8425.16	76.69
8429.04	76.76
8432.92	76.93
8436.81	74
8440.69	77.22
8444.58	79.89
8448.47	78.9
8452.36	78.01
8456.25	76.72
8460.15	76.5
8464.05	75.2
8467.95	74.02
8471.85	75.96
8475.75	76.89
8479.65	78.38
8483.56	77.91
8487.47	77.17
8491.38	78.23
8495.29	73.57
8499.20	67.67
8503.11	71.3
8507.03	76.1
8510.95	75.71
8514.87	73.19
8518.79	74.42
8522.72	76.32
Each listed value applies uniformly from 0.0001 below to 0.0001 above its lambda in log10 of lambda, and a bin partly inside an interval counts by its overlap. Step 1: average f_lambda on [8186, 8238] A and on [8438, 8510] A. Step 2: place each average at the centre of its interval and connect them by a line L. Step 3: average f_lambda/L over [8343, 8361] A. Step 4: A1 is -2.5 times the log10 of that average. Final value -0.06 mag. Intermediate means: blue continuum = 78.2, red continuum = 76.1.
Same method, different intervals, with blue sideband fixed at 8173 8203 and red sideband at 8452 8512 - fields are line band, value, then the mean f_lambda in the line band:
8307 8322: -0.102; 82.9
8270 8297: -0.048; 78.9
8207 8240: -0.074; 80.8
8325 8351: -0.058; 79.7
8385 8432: -0.037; 78.2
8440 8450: -0.047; 78.8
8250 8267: -0.066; 80.2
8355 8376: -0.034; 77.9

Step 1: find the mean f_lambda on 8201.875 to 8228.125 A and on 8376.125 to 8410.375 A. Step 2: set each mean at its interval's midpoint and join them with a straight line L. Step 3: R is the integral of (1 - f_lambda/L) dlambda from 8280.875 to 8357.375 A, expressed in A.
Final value -1.5 A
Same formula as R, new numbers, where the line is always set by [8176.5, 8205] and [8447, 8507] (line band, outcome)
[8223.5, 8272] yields -4.02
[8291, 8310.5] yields -1.05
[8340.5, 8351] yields -0.81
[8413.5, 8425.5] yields -0.29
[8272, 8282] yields -0.44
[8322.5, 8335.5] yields -0.60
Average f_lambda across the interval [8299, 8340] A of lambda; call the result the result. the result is 80.4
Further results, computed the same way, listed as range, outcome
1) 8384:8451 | 77.9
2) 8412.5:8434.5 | 77.1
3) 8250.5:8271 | 79.9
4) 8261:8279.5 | 79.1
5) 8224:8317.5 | 80.5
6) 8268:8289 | 78.9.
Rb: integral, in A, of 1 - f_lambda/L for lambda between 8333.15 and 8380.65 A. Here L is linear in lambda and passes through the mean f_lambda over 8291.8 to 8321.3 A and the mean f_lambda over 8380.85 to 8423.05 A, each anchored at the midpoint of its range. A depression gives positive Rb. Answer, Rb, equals 0.29 A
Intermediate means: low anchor 80.8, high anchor 78.3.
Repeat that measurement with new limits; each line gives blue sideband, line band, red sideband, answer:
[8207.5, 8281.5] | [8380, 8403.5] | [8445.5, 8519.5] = -0.2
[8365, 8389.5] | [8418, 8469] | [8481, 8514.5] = -0.9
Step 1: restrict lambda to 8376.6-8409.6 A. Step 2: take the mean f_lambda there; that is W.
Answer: 78.3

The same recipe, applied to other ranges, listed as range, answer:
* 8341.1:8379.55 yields 79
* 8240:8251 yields 82.2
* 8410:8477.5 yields 76.8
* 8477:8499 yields 76.3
